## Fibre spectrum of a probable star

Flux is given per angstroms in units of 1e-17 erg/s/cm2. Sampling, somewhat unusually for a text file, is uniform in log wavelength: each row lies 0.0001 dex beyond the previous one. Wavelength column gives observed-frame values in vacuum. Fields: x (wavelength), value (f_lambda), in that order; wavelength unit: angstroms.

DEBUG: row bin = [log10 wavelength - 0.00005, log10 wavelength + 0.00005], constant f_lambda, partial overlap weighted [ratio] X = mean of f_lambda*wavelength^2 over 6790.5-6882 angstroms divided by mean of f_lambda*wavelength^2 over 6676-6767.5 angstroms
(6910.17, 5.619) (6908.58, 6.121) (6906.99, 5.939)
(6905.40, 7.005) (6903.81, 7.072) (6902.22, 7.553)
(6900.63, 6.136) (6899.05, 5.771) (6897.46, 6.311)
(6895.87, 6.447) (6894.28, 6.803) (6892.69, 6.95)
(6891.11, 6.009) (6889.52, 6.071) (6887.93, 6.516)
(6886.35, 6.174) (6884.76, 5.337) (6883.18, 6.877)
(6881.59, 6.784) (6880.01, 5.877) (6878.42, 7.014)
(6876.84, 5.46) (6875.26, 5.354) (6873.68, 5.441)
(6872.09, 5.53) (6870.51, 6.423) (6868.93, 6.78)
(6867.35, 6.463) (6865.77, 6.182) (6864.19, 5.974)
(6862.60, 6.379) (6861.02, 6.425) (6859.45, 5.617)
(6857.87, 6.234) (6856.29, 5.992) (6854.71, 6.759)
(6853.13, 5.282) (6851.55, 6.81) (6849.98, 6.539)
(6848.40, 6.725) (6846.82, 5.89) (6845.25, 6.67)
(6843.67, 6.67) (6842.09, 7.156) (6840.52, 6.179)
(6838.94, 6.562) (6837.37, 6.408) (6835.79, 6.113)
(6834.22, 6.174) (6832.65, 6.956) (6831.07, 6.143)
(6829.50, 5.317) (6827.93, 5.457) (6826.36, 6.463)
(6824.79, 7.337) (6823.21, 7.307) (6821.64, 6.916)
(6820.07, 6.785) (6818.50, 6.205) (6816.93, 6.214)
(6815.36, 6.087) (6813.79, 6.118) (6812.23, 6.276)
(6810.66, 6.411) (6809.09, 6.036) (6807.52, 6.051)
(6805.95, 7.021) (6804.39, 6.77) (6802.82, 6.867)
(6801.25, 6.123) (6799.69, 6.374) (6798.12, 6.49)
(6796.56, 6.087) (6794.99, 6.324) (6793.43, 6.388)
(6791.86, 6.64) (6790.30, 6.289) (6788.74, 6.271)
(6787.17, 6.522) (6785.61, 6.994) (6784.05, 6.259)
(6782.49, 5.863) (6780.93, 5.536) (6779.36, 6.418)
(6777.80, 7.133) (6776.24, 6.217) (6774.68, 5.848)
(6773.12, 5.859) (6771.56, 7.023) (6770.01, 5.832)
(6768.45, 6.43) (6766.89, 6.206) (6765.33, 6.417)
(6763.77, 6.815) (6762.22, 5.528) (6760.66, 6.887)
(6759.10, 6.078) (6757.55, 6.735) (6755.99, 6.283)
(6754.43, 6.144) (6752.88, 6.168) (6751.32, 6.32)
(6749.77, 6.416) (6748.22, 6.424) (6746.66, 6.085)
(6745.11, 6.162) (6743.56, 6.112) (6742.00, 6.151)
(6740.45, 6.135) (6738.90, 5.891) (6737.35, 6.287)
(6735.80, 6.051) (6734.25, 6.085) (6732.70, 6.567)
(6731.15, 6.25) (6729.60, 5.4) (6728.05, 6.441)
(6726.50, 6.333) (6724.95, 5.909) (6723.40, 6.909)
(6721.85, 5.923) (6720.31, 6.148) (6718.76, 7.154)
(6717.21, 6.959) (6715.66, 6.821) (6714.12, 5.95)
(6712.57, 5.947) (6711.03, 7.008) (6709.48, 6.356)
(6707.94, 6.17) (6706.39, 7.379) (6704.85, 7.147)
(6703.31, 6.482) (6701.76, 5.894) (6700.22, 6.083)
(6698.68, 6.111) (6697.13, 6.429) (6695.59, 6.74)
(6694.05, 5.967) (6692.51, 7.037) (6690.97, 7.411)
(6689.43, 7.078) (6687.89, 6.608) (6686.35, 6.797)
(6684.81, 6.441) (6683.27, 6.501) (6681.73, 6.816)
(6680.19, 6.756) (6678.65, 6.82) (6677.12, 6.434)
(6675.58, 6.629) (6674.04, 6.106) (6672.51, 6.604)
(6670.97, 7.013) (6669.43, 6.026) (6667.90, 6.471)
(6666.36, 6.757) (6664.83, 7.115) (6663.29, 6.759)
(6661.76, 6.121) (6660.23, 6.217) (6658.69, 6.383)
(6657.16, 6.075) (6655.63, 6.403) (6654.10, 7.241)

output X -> 1.02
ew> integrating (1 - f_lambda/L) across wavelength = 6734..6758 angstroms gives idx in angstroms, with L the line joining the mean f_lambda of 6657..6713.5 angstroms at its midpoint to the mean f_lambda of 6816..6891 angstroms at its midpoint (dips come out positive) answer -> 0.9 angstroms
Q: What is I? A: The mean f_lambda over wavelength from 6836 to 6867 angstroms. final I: 6.34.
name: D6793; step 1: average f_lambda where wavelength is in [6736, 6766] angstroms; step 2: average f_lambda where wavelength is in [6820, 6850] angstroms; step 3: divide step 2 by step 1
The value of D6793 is 1.0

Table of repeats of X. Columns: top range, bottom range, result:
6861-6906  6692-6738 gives 1.04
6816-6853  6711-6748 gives 1.06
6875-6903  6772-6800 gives 1.03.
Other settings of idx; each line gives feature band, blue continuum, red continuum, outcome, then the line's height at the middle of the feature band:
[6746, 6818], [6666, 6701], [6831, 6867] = 1.3 angstroms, 6.44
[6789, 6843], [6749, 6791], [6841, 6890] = -1.2 angstroms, 6.28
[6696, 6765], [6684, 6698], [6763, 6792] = 2.2 angstroms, 6.54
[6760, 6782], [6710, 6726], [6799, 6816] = 0.4 angstroms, 6.42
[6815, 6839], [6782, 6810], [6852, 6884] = -0.4 angstroms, 6.3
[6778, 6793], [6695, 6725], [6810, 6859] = 0.2 angstroms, 6.43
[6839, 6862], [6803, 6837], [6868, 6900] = -0.2 angstroms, 6.3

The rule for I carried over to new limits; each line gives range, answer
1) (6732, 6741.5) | 6.17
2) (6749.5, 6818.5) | 6.33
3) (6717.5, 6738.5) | 6.27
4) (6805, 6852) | 6.43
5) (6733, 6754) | 6.19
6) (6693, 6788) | 6.33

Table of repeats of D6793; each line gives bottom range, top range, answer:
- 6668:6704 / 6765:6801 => 0.96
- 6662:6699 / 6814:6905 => 0.95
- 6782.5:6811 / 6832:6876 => 0.98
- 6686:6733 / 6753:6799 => 0.97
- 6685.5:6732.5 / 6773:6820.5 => 0.98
